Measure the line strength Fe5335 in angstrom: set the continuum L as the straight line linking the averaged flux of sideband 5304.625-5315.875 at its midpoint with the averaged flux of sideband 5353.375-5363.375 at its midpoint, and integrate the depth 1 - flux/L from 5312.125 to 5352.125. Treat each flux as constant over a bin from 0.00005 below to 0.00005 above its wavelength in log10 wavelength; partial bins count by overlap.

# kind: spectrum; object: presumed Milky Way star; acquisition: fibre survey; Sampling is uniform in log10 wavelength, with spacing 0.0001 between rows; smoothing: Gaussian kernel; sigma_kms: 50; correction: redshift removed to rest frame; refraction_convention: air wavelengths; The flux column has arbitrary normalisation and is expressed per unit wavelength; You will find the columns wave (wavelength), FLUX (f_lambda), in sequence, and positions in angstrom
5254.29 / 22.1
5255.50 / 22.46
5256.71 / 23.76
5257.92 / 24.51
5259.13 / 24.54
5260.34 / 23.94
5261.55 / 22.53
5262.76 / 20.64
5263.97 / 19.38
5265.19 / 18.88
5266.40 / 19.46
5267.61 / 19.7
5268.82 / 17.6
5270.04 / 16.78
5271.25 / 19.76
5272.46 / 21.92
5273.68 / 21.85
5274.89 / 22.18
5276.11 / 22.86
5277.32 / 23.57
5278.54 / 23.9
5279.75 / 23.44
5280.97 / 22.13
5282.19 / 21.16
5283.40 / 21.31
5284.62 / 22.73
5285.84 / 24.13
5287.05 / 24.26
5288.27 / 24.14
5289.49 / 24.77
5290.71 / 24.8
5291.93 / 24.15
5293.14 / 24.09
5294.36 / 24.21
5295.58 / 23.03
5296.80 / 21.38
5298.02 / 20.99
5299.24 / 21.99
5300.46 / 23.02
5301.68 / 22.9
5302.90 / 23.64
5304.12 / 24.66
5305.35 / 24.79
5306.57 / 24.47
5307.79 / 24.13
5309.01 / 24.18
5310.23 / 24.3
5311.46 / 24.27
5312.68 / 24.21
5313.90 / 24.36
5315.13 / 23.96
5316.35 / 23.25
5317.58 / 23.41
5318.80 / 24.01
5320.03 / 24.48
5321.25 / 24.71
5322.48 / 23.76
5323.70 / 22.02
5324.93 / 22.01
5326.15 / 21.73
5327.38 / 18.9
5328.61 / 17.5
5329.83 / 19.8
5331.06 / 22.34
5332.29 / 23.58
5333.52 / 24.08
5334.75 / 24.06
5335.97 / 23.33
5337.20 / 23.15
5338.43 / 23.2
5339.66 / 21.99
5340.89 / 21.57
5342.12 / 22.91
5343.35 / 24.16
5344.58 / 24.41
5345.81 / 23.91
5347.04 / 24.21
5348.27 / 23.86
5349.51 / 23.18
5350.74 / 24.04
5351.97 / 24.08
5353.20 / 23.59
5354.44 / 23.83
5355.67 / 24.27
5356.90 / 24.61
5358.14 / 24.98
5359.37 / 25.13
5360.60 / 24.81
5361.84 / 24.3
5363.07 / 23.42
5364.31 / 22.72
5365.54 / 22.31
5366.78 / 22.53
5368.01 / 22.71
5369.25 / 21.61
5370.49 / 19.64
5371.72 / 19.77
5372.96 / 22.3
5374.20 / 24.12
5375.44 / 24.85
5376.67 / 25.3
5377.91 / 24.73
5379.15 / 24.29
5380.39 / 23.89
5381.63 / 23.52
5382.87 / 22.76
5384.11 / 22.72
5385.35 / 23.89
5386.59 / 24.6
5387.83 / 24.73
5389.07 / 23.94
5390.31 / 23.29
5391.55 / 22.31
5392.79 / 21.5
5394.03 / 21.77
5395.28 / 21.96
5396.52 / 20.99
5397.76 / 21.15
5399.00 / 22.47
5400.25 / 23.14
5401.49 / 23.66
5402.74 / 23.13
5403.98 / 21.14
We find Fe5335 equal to 2.17 angstrom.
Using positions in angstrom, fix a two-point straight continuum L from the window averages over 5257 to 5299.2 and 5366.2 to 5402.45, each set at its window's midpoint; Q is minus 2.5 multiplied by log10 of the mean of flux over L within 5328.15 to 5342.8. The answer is 0.011 mag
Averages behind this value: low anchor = 22.2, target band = 22.4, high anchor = 22.9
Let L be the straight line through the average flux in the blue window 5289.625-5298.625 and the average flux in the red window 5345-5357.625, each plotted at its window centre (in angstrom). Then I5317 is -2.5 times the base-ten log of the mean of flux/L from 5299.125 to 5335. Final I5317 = 0.02 mag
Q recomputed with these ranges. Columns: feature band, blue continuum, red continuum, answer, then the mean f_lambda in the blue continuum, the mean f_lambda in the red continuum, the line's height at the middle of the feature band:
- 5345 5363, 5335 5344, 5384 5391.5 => -0.04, 23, 23.8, 23.2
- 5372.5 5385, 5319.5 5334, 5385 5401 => -0.06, 22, 22.7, 22.6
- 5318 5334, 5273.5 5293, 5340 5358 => 0.06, 23.3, 23.8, 23.6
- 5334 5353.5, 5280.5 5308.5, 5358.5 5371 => -0.02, 23.4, 23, 23.1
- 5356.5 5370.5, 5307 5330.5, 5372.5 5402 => -0.01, 22.9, 23.2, 23.1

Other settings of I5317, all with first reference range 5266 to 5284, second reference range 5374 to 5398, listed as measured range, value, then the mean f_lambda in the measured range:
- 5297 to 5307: -0.071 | 23.2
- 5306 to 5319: -0.101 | 24.1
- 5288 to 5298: -0.101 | 23.6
